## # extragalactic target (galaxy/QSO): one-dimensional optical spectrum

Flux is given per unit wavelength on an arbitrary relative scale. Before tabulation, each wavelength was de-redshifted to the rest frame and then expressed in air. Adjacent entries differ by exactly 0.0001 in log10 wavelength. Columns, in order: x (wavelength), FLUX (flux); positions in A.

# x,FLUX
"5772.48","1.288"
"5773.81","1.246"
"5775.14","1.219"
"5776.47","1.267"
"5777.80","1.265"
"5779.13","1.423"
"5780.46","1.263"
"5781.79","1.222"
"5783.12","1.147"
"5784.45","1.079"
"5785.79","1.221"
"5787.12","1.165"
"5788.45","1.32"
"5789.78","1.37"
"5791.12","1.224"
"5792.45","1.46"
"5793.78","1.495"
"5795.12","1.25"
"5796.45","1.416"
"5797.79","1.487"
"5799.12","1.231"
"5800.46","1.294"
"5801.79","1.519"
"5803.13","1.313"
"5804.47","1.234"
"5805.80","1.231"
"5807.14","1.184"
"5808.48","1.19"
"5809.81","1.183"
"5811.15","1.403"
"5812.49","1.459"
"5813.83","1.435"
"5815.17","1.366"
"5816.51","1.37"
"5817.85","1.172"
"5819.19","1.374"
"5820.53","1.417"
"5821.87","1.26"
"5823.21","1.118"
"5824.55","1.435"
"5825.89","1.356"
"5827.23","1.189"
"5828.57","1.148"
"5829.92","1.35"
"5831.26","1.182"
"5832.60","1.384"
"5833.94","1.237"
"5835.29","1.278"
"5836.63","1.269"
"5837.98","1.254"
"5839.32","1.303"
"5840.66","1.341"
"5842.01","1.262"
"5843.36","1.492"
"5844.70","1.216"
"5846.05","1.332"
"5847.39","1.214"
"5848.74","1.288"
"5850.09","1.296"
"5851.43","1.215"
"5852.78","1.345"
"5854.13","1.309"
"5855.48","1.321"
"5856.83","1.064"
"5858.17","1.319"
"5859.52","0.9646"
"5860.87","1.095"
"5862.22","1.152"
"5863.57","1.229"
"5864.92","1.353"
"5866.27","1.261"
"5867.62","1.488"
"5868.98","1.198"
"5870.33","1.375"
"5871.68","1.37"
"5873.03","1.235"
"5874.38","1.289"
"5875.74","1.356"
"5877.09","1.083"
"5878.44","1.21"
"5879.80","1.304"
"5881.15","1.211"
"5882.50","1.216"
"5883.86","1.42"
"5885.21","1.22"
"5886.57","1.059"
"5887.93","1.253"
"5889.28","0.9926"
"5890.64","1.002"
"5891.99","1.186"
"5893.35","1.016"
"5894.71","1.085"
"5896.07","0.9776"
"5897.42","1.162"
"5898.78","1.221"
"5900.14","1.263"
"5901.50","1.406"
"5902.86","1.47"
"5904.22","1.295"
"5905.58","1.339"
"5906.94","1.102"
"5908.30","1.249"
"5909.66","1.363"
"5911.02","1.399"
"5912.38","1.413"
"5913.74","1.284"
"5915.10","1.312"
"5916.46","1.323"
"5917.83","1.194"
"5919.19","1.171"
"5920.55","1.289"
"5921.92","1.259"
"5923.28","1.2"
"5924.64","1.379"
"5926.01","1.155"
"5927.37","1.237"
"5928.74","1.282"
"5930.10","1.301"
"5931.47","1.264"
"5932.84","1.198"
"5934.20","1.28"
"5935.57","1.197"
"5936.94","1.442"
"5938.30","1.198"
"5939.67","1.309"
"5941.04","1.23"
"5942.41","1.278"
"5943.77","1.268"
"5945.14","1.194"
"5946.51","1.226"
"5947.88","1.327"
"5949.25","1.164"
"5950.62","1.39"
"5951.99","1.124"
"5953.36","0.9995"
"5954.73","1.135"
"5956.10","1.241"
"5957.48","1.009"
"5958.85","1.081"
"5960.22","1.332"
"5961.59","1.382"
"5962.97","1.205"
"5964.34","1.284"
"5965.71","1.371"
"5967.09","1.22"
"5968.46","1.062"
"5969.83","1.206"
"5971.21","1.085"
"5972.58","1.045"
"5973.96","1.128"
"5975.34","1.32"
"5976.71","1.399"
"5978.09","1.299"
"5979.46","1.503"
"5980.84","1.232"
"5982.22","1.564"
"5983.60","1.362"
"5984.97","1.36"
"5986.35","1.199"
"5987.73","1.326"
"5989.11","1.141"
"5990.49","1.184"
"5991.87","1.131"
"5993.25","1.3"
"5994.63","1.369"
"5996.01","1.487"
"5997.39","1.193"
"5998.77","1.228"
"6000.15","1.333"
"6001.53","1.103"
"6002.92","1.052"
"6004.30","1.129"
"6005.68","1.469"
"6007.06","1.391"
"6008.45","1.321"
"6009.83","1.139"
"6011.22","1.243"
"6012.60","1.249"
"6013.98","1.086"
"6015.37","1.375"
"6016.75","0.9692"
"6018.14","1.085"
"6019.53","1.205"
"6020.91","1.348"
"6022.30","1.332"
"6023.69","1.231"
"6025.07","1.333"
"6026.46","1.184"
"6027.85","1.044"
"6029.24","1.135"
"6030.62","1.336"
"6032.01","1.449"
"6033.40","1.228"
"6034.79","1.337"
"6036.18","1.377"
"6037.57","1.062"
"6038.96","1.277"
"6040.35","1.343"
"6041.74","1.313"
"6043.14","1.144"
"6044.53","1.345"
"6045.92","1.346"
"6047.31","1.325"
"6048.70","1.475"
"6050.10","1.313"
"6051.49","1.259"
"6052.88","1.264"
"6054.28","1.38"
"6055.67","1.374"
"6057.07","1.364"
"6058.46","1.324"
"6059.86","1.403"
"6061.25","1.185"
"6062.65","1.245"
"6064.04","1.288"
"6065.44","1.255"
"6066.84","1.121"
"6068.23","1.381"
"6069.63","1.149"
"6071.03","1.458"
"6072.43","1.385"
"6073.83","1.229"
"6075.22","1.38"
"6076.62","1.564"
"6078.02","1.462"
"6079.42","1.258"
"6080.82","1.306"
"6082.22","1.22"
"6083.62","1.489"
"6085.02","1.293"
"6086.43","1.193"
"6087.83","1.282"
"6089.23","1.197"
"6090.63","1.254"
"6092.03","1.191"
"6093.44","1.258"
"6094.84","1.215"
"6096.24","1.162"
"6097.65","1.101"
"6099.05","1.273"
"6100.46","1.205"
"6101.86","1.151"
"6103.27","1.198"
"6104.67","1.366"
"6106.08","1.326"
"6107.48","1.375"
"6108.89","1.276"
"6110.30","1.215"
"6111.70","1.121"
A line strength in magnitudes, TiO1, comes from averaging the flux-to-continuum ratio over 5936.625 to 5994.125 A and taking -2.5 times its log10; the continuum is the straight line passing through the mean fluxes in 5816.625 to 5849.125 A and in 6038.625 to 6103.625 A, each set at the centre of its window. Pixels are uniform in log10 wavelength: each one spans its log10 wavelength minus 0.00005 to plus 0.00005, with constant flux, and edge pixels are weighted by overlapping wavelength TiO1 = 0.04 mag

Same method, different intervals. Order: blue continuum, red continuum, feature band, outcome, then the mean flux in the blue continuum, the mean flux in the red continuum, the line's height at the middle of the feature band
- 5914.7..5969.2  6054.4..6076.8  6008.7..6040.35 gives 0.049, 1.24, 1.32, 1.29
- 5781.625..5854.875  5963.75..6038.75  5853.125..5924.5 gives 0.035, 1.3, 1.25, 1.28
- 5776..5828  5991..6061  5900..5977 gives 0.028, 1.3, 1.27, 1.28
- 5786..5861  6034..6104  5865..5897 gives 0.070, 1.29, 1.29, 1.29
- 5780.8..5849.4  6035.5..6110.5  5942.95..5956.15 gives 0.075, 1.3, 1.29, 1.29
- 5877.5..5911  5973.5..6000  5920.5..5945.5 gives -0.009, 1.21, 1.3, 1.25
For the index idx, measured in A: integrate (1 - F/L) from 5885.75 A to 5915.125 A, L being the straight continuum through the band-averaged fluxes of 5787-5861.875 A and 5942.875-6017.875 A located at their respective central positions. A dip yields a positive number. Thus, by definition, 1.1 A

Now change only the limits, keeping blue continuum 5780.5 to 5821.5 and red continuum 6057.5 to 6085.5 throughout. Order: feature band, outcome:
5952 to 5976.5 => 2.4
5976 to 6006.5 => 0.6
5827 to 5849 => 0.5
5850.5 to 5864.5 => 1.1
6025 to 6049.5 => 0.7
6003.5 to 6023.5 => 1.2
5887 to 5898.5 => 2.0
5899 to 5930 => 0.6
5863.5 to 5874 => -0.1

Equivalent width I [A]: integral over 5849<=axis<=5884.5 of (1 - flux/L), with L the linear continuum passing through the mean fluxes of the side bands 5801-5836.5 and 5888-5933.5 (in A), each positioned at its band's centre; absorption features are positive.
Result 0.3 A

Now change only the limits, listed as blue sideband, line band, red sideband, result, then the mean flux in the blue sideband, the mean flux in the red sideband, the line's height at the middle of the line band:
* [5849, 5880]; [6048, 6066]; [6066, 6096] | -0.4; 1.25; 1.3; 1.29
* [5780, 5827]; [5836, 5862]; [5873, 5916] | 0.2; 1.3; 1.23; 1.27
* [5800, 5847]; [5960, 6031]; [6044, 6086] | 3.8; 1.3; 1.33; 1.32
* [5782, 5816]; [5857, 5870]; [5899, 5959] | 0.6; 1.31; 1.26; 1.28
